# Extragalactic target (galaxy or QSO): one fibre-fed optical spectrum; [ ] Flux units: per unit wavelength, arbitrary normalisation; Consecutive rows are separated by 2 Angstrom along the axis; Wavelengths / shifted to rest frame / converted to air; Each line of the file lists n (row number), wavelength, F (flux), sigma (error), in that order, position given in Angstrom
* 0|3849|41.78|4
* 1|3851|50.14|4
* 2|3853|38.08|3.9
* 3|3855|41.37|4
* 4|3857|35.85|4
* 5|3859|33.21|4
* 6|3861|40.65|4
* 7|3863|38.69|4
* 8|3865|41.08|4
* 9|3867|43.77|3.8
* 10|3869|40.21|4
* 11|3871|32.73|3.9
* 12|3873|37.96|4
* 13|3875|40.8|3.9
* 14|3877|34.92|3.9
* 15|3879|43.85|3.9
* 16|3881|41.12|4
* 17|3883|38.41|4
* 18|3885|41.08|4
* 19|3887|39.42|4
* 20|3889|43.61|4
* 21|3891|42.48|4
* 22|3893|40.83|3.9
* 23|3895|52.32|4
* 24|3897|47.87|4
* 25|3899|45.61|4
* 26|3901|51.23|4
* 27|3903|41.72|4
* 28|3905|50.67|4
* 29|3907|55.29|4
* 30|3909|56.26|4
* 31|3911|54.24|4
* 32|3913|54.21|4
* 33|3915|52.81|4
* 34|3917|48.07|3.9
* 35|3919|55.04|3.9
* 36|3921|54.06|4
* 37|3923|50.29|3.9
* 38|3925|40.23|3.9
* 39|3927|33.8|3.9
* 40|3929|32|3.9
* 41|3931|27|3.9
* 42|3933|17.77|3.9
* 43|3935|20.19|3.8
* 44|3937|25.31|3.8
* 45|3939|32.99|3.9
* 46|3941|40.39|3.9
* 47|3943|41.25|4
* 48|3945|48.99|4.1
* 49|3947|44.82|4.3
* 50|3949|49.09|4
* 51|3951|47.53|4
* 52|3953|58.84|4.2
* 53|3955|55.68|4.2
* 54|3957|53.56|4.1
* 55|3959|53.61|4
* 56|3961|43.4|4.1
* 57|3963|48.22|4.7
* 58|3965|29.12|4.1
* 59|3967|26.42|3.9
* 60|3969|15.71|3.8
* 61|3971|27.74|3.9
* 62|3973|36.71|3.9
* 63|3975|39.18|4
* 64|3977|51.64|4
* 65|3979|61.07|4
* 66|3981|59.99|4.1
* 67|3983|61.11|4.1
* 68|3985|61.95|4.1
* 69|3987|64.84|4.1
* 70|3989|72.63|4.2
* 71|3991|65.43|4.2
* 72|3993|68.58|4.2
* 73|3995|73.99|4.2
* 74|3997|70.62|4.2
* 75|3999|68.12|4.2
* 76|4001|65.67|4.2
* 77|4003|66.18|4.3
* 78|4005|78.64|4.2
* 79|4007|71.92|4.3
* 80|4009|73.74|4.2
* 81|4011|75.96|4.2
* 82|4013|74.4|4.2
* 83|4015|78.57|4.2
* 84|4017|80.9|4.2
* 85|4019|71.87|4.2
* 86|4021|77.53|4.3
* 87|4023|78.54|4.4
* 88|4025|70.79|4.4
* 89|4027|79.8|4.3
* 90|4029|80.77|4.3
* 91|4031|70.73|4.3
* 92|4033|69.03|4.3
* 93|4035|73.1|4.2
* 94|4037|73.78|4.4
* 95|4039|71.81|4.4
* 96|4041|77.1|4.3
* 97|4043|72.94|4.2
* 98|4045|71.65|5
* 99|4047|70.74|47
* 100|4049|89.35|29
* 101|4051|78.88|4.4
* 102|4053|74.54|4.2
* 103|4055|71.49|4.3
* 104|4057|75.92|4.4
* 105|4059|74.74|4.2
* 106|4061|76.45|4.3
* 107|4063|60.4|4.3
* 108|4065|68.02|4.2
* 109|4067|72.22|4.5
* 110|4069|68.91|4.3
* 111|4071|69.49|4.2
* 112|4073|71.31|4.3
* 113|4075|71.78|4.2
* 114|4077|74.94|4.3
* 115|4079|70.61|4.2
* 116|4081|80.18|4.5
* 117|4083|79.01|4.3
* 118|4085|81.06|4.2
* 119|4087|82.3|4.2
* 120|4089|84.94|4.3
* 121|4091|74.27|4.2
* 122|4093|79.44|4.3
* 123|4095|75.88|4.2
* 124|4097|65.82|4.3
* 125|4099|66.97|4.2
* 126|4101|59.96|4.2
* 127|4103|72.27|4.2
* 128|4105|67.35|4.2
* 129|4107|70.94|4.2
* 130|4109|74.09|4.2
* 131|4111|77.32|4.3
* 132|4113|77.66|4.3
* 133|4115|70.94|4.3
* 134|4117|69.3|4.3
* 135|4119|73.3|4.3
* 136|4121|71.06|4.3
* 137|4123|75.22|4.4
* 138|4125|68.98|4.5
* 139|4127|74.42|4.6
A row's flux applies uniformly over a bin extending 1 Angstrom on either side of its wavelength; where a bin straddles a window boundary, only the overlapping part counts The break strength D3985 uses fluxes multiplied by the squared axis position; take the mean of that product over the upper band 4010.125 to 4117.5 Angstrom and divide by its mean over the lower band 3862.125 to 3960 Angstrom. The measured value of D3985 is 1.84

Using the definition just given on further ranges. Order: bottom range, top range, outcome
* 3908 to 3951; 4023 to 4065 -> 1.87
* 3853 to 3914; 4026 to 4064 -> 1.86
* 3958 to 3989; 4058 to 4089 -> 1.68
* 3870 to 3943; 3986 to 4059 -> 1.86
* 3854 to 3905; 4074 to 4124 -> 1.99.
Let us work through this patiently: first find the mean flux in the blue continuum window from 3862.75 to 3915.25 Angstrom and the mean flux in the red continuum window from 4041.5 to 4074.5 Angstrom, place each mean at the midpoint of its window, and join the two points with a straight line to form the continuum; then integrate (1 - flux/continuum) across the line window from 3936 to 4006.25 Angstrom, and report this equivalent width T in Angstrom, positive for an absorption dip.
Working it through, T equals 8.5 Angstrom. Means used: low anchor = 44.5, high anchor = 73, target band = 51.8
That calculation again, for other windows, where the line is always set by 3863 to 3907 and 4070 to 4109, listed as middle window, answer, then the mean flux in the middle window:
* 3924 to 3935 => 4.5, 29.3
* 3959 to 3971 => 4.5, 33.9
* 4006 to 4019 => -2.9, 75.6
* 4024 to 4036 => -1.8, 74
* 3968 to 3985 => 3.5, 45.2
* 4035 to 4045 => -1.1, 73.6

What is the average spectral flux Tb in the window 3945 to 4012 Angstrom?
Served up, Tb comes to 55.7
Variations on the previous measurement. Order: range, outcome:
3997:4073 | 73.6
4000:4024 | 74.5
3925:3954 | 37.2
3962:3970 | 29.9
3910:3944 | 40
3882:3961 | 44.6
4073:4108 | 73.9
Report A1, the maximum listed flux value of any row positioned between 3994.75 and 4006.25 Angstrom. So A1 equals 78.64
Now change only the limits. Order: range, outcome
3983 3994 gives 72.63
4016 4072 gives 89.35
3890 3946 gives 56.26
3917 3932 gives 55.04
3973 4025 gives 80.9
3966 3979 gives 61.07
